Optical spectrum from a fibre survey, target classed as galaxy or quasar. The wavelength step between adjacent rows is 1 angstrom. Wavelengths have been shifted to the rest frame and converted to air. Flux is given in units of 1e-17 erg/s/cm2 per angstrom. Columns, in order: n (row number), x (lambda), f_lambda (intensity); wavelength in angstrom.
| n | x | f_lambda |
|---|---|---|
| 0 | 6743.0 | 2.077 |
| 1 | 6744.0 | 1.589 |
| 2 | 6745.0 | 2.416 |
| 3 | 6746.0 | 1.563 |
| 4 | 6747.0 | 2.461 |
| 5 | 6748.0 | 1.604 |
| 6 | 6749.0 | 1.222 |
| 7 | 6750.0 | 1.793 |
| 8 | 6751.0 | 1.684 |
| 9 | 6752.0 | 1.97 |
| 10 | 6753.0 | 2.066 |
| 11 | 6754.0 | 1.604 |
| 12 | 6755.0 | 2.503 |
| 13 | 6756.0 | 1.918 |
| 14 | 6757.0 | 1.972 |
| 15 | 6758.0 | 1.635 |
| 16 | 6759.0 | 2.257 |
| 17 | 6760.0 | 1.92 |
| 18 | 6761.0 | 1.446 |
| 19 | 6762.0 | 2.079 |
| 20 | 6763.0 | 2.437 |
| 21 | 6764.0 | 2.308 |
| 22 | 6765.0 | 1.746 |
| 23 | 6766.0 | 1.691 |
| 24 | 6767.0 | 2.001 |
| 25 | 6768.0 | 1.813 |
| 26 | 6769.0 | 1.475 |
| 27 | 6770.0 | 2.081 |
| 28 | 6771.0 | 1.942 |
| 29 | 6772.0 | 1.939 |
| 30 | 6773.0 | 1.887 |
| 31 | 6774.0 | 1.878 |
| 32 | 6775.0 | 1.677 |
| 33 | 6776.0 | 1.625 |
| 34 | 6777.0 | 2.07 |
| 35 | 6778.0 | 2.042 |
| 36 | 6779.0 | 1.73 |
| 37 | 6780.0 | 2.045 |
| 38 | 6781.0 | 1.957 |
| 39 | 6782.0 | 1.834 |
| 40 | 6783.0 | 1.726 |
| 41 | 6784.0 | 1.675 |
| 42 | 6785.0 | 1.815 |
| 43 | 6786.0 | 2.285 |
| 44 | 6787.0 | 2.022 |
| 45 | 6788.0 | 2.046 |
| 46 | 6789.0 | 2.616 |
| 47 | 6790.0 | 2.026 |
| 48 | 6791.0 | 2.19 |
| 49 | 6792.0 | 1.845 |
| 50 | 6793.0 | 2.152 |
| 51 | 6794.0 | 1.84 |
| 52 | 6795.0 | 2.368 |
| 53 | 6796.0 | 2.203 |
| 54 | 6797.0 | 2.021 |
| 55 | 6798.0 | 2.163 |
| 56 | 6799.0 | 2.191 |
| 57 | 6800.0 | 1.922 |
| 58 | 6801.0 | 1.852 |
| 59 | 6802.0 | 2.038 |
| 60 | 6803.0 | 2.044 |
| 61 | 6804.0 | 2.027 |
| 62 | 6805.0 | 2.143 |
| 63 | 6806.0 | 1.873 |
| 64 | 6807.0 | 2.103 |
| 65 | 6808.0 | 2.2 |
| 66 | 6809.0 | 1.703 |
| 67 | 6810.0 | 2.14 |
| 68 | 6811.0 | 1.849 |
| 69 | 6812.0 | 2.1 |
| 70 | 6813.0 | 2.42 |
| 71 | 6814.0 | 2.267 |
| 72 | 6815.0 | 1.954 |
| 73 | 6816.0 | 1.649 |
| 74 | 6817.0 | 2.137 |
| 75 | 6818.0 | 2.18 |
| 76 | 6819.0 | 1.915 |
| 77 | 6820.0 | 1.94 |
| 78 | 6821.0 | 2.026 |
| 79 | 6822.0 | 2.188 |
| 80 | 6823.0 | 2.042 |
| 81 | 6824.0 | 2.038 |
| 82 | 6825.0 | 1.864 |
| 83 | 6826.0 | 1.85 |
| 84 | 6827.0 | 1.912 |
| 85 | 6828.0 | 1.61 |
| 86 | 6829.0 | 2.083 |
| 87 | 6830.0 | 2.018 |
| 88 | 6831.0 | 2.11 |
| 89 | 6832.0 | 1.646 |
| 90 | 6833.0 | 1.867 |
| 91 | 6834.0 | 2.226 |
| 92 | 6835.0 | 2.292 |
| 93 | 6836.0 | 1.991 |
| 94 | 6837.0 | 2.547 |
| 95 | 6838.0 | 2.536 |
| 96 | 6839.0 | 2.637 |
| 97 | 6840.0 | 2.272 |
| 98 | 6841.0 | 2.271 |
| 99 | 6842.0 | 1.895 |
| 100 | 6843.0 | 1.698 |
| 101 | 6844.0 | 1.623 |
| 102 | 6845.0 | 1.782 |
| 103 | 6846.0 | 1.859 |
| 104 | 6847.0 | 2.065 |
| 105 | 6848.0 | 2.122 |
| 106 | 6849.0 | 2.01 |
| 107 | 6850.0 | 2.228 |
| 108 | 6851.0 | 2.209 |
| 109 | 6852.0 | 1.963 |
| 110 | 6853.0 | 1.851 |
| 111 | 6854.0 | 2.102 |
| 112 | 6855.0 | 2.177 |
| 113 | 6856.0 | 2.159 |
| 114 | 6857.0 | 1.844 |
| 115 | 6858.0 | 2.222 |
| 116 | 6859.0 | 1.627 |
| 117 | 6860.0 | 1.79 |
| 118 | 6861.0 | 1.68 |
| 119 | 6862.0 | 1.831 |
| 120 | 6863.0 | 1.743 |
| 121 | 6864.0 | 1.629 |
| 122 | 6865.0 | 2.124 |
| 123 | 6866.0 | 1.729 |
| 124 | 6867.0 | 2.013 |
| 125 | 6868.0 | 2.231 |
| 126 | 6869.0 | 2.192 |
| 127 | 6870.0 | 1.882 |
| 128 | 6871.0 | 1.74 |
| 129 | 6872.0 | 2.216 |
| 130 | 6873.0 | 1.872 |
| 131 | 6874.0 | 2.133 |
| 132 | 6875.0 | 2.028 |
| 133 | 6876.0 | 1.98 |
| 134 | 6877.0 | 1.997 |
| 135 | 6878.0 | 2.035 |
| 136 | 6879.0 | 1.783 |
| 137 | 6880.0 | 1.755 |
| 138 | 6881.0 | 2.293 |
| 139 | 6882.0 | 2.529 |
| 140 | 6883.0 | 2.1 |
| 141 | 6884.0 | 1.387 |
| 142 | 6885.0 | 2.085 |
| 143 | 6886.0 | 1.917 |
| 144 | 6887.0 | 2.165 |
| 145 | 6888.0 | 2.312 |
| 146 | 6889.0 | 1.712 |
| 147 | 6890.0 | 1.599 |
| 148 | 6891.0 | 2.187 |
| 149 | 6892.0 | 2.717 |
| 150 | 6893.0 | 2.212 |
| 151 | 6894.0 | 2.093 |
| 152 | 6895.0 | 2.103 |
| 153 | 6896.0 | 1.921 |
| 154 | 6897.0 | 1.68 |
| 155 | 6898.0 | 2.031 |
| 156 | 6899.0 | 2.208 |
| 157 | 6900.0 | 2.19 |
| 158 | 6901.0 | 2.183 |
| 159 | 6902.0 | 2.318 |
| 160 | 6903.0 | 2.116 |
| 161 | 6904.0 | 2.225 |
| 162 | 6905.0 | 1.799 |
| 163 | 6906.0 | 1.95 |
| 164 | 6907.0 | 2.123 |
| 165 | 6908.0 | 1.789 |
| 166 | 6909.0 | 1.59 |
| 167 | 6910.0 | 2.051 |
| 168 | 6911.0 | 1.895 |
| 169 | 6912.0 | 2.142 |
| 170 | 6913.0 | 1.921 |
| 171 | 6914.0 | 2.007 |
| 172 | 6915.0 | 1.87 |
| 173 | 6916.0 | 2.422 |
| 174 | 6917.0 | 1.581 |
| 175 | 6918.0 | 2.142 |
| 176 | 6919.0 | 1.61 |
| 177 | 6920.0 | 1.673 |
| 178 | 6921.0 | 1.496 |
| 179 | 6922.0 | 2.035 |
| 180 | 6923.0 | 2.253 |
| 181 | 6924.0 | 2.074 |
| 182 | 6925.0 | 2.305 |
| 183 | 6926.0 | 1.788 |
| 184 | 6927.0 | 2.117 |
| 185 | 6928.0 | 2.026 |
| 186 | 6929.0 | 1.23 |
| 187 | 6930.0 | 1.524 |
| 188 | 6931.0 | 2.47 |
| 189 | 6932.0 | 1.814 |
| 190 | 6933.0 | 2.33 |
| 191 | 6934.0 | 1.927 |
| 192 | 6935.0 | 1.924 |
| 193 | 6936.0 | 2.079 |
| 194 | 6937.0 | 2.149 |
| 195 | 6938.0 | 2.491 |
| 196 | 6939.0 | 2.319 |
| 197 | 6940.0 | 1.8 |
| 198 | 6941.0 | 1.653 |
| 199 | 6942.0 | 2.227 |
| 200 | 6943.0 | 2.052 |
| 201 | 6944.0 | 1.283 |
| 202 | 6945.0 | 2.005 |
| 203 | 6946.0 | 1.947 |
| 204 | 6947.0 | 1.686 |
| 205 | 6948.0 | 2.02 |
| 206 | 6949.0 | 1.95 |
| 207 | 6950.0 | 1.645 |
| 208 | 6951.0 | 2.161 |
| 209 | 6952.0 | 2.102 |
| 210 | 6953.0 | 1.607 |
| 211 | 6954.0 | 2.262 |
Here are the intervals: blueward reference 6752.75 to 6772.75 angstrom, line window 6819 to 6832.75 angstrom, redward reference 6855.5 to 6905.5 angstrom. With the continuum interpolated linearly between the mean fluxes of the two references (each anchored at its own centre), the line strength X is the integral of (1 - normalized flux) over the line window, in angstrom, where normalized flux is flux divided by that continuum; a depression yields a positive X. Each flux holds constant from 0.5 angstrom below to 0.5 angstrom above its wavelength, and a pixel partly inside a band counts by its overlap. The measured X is 0.2 angstrom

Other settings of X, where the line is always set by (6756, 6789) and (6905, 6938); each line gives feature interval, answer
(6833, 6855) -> -1.9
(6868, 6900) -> -1.5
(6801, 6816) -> -0.9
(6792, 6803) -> -0.8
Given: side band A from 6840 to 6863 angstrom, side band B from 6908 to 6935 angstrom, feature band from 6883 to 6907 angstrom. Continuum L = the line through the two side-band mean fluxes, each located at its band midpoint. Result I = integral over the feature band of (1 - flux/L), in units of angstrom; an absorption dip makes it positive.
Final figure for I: -1.4 angstrom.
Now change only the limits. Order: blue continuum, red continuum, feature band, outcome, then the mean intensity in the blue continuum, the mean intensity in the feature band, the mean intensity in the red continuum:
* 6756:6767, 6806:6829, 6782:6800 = -0.7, 1.95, 2.06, 2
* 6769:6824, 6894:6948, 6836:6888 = -0.6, 2.01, 2.01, 1.97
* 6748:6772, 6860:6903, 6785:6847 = -3.4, 1.89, 2.05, 2.01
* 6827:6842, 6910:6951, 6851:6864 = 1.1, 2.13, 1.92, 1.95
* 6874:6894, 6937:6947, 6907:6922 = 0.9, 2.05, 1.88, 1.97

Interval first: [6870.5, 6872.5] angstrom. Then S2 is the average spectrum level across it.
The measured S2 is 1.98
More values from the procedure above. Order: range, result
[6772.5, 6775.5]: 1.81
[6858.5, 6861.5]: 1.7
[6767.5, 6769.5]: 1.64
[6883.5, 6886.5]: 1.8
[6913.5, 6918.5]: 2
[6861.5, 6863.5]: 1.79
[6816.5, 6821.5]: 2.04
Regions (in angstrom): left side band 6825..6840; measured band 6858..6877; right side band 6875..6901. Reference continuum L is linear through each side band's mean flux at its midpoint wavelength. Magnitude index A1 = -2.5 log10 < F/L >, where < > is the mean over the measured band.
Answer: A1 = 0.075 mag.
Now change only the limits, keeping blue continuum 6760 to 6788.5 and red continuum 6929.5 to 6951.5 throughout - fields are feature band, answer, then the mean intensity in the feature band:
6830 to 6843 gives -0.12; 2.17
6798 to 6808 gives -0.07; 2.04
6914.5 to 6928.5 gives 0.01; 1.96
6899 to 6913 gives -0.04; 2.03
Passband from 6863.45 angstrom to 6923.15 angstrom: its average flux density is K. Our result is 2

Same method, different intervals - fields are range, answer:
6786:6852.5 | 2.06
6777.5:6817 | 2.03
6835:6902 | 2.03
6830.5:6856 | 2.08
